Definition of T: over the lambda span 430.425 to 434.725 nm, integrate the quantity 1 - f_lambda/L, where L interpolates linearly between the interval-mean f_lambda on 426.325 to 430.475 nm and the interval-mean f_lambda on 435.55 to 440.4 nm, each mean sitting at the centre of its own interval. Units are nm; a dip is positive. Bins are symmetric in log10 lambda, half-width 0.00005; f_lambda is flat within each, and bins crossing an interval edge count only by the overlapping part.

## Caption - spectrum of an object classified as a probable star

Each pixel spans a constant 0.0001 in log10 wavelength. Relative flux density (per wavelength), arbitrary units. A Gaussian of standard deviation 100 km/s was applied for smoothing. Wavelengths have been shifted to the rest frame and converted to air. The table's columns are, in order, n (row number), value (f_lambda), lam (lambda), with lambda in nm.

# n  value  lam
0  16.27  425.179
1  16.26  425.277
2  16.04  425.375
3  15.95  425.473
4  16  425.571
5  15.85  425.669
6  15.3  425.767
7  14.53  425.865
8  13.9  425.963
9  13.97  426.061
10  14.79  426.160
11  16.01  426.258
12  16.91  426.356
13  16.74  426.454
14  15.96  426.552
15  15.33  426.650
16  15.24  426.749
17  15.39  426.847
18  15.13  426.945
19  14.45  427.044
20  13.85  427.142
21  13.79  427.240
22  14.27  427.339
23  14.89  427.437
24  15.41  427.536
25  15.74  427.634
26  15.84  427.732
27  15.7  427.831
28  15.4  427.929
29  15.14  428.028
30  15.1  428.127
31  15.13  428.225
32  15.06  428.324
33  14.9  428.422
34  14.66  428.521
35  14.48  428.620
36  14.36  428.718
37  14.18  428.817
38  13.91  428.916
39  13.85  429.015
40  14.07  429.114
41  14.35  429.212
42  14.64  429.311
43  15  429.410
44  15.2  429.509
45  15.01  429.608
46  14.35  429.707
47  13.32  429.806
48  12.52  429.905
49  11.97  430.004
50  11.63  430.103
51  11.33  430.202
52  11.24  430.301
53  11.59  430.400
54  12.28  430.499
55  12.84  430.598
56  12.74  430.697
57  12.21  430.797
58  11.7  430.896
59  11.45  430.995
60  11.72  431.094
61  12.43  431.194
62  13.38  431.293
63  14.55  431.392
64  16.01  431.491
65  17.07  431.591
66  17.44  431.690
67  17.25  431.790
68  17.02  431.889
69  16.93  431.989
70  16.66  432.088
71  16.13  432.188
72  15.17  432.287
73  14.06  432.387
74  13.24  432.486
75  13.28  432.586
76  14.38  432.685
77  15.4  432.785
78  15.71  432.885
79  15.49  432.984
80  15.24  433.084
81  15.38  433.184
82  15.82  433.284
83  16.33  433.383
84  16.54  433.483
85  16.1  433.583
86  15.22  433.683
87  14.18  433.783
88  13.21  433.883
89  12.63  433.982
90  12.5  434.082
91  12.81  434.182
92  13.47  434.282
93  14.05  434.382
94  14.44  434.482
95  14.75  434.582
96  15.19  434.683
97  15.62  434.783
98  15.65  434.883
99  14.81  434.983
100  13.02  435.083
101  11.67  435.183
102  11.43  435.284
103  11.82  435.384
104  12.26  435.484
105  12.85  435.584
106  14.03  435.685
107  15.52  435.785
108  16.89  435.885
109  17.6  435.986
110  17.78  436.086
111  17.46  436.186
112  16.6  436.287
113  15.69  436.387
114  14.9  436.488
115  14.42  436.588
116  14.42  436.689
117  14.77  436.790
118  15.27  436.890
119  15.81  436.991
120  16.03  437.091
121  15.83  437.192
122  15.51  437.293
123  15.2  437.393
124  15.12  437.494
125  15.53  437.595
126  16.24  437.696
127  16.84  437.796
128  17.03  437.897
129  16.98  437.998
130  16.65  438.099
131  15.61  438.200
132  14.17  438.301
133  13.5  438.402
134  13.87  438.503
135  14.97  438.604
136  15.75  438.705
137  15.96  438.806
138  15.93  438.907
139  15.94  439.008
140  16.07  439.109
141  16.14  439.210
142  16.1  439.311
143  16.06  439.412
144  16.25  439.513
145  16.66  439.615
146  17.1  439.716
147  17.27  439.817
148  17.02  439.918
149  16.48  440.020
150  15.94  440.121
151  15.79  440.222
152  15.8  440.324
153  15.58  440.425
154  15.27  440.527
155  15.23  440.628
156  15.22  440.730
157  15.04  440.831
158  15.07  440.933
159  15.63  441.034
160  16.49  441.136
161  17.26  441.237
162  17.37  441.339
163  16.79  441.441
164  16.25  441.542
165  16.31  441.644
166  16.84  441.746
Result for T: 0.15 nm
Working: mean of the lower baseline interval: 14.4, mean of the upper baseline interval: 15.8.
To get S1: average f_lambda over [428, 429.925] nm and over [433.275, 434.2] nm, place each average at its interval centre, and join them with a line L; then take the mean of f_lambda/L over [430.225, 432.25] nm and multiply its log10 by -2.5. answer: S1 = 0.03 mag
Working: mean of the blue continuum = 14.5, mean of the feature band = 14.1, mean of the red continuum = 14.5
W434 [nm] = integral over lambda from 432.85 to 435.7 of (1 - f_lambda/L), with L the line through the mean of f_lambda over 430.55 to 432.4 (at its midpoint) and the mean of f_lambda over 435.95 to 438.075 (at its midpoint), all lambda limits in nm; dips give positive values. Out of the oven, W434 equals 0.20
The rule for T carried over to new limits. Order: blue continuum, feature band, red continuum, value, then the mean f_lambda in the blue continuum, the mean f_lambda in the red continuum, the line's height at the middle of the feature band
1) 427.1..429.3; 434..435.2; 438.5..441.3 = 0.11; 14.7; 16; 15.4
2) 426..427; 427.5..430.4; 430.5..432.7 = 0.15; 15.5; 14.4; 15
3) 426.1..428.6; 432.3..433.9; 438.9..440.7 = 0.06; 15.2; 16.1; 15.6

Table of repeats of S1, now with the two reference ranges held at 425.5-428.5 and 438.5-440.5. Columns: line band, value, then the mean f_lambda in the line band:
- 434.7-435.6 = 0.18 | 13.3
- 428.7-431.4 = 0.18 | 13.1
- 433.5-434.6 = 0.12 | 14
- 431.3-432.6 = -0.01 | 15.7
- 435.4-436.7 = 0.03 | 15.4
